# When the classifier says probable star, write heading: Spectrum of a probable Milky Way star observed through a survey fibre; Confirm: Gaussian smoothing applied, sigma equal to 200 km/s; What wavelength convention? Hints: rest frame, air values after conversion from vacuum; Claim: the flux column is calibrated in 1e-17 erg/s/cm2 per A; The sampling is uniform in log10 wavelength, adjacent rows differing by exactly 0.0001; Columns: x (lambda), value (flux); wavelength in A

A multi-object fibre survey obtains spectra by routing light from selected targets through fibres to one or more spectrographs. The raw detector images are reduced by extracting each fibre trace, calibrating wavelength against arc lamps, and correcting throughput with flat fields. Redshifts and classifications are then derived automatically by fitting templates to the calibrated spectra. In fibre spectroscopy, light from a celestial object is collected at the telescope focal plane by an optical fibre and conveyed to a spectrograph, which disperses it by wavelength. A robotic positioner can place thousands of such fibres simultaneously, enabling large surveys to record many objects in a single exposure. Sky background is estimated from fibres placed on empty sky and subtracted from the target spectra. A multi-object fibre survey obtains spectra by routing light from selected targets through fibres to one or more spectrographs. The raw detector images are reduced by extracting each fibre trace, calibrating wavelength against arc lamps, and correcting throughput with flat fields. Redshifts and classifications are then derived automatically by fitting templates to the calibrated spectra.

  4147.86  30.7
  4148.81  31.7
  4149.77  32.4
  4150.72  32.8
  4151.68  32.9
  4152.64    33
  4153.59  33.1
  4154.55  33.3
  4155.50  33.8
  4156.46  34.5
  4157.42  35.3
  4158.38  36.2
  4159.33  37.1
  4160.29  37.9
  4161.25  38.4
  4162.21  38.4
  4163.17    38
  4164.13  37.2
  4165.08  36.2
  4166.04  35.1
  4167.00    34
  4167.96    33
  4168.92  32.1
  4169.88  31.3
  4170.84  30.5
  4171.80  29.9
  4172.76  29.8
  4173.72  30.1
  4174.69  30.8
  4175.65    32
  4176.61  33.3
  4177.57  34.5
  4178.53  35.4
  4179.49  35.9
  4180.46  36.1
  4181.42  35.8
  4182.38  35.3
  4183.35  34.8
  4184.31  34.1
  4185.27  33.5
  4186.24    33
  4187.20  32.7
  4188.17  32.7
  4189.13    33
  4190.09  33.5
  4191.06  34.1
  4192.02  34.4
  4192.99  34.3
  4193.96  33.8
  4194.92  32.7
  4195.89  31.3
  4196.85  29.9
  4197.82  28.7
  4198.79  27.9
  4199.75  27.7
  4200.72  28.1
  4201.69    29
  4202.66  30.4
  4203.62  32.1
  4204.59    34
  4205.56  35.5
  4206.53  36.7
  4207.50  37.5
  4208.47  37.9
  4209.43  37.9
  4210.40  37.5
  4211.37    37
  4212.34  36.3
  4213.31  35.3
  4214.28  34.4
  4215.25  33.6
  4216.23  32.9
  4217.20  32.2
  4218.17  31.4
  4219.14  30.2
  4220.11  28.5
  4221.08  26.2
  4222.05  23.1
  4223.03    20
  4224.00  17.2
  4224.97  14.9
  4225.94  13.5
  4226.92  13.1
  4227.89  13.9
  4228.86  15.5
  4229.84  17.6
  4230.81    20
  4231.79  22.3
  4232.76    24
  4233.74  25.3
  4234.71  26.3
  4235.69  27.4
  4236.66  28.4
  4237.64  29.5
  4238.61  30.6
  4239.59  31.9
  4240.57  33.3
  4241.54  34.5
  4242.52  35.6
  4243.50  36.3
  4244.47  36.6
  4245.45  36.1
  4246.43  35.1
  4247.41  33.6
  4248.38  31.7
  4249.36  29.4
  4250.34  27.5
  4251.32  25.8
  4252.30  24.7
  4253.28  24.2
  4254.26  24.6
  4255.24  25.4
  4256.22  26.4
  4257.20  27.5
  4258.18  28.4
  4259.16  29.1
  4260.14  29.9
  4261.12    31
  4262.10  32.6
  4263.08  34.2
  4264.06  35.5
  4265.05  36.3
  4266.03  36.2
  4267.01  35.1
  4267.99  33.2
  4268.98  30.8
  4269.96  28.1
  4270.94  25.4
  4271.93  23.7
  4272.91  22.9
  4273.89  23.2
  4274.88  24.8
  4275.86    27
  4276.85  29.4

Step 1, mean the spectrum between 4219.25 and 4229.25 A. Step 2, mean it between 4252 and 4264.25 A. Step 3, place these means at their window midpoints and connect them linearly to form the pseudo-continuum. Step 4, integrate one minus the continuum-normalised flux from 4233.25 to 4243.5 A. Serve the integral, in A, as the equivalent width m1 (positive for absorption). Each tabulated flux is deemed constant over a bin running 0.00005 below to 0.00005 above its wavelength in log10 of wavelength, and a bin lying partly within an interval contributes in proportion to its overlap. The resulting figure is -3.3 A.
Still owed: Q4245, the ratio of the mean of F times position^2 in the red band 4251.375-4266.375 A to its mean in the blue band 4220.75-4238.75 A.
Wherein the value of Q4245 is 1.41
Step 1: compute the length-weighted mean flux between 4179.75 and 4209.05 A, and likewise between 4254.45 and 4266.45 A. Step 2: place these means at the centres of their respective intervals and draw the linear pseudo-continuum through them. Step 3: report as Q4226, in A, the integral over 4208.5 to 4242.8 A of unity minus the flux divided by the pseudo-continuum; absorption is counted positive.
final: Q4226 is 5.1 A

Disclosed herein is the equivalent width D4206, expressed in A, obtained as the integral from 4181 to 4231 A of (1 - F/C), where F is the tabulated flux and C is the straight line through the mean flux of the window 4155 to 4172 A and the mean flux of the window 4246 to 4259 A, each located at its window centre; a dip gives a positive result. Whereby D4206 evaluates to 2.9 A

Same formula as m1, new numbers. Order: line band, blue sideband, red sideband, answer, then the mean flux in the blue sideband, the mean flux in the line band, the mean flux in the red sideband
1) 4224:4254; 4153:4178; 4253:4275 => 3.8 A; 34.1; 26.5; 29.2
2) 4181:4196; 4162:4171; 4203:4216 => 0.6 A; 34.6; 33.7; 35.7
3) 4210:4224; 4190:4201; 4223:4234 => -5.0 A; 31.3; 30.8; 17.9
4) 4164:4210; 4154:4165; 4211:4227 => -1.5 A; 36.4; 33.1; 27.3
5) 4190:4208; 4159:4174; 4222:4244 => -1.7 A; 34.3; 32.2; 24.1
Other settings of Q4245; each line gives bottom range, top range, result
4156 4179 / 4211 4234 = 0.75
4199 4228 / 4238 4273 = 1.06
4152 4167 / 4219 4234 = 0.58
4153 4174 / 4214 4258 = 0.81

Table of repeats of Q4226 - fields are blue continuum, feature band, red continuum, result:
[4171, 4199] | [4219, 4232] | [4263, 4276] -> 5.0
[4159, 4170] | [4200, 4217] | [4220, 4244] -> -3.7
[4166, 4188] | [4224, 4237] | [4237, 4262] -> 4.6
